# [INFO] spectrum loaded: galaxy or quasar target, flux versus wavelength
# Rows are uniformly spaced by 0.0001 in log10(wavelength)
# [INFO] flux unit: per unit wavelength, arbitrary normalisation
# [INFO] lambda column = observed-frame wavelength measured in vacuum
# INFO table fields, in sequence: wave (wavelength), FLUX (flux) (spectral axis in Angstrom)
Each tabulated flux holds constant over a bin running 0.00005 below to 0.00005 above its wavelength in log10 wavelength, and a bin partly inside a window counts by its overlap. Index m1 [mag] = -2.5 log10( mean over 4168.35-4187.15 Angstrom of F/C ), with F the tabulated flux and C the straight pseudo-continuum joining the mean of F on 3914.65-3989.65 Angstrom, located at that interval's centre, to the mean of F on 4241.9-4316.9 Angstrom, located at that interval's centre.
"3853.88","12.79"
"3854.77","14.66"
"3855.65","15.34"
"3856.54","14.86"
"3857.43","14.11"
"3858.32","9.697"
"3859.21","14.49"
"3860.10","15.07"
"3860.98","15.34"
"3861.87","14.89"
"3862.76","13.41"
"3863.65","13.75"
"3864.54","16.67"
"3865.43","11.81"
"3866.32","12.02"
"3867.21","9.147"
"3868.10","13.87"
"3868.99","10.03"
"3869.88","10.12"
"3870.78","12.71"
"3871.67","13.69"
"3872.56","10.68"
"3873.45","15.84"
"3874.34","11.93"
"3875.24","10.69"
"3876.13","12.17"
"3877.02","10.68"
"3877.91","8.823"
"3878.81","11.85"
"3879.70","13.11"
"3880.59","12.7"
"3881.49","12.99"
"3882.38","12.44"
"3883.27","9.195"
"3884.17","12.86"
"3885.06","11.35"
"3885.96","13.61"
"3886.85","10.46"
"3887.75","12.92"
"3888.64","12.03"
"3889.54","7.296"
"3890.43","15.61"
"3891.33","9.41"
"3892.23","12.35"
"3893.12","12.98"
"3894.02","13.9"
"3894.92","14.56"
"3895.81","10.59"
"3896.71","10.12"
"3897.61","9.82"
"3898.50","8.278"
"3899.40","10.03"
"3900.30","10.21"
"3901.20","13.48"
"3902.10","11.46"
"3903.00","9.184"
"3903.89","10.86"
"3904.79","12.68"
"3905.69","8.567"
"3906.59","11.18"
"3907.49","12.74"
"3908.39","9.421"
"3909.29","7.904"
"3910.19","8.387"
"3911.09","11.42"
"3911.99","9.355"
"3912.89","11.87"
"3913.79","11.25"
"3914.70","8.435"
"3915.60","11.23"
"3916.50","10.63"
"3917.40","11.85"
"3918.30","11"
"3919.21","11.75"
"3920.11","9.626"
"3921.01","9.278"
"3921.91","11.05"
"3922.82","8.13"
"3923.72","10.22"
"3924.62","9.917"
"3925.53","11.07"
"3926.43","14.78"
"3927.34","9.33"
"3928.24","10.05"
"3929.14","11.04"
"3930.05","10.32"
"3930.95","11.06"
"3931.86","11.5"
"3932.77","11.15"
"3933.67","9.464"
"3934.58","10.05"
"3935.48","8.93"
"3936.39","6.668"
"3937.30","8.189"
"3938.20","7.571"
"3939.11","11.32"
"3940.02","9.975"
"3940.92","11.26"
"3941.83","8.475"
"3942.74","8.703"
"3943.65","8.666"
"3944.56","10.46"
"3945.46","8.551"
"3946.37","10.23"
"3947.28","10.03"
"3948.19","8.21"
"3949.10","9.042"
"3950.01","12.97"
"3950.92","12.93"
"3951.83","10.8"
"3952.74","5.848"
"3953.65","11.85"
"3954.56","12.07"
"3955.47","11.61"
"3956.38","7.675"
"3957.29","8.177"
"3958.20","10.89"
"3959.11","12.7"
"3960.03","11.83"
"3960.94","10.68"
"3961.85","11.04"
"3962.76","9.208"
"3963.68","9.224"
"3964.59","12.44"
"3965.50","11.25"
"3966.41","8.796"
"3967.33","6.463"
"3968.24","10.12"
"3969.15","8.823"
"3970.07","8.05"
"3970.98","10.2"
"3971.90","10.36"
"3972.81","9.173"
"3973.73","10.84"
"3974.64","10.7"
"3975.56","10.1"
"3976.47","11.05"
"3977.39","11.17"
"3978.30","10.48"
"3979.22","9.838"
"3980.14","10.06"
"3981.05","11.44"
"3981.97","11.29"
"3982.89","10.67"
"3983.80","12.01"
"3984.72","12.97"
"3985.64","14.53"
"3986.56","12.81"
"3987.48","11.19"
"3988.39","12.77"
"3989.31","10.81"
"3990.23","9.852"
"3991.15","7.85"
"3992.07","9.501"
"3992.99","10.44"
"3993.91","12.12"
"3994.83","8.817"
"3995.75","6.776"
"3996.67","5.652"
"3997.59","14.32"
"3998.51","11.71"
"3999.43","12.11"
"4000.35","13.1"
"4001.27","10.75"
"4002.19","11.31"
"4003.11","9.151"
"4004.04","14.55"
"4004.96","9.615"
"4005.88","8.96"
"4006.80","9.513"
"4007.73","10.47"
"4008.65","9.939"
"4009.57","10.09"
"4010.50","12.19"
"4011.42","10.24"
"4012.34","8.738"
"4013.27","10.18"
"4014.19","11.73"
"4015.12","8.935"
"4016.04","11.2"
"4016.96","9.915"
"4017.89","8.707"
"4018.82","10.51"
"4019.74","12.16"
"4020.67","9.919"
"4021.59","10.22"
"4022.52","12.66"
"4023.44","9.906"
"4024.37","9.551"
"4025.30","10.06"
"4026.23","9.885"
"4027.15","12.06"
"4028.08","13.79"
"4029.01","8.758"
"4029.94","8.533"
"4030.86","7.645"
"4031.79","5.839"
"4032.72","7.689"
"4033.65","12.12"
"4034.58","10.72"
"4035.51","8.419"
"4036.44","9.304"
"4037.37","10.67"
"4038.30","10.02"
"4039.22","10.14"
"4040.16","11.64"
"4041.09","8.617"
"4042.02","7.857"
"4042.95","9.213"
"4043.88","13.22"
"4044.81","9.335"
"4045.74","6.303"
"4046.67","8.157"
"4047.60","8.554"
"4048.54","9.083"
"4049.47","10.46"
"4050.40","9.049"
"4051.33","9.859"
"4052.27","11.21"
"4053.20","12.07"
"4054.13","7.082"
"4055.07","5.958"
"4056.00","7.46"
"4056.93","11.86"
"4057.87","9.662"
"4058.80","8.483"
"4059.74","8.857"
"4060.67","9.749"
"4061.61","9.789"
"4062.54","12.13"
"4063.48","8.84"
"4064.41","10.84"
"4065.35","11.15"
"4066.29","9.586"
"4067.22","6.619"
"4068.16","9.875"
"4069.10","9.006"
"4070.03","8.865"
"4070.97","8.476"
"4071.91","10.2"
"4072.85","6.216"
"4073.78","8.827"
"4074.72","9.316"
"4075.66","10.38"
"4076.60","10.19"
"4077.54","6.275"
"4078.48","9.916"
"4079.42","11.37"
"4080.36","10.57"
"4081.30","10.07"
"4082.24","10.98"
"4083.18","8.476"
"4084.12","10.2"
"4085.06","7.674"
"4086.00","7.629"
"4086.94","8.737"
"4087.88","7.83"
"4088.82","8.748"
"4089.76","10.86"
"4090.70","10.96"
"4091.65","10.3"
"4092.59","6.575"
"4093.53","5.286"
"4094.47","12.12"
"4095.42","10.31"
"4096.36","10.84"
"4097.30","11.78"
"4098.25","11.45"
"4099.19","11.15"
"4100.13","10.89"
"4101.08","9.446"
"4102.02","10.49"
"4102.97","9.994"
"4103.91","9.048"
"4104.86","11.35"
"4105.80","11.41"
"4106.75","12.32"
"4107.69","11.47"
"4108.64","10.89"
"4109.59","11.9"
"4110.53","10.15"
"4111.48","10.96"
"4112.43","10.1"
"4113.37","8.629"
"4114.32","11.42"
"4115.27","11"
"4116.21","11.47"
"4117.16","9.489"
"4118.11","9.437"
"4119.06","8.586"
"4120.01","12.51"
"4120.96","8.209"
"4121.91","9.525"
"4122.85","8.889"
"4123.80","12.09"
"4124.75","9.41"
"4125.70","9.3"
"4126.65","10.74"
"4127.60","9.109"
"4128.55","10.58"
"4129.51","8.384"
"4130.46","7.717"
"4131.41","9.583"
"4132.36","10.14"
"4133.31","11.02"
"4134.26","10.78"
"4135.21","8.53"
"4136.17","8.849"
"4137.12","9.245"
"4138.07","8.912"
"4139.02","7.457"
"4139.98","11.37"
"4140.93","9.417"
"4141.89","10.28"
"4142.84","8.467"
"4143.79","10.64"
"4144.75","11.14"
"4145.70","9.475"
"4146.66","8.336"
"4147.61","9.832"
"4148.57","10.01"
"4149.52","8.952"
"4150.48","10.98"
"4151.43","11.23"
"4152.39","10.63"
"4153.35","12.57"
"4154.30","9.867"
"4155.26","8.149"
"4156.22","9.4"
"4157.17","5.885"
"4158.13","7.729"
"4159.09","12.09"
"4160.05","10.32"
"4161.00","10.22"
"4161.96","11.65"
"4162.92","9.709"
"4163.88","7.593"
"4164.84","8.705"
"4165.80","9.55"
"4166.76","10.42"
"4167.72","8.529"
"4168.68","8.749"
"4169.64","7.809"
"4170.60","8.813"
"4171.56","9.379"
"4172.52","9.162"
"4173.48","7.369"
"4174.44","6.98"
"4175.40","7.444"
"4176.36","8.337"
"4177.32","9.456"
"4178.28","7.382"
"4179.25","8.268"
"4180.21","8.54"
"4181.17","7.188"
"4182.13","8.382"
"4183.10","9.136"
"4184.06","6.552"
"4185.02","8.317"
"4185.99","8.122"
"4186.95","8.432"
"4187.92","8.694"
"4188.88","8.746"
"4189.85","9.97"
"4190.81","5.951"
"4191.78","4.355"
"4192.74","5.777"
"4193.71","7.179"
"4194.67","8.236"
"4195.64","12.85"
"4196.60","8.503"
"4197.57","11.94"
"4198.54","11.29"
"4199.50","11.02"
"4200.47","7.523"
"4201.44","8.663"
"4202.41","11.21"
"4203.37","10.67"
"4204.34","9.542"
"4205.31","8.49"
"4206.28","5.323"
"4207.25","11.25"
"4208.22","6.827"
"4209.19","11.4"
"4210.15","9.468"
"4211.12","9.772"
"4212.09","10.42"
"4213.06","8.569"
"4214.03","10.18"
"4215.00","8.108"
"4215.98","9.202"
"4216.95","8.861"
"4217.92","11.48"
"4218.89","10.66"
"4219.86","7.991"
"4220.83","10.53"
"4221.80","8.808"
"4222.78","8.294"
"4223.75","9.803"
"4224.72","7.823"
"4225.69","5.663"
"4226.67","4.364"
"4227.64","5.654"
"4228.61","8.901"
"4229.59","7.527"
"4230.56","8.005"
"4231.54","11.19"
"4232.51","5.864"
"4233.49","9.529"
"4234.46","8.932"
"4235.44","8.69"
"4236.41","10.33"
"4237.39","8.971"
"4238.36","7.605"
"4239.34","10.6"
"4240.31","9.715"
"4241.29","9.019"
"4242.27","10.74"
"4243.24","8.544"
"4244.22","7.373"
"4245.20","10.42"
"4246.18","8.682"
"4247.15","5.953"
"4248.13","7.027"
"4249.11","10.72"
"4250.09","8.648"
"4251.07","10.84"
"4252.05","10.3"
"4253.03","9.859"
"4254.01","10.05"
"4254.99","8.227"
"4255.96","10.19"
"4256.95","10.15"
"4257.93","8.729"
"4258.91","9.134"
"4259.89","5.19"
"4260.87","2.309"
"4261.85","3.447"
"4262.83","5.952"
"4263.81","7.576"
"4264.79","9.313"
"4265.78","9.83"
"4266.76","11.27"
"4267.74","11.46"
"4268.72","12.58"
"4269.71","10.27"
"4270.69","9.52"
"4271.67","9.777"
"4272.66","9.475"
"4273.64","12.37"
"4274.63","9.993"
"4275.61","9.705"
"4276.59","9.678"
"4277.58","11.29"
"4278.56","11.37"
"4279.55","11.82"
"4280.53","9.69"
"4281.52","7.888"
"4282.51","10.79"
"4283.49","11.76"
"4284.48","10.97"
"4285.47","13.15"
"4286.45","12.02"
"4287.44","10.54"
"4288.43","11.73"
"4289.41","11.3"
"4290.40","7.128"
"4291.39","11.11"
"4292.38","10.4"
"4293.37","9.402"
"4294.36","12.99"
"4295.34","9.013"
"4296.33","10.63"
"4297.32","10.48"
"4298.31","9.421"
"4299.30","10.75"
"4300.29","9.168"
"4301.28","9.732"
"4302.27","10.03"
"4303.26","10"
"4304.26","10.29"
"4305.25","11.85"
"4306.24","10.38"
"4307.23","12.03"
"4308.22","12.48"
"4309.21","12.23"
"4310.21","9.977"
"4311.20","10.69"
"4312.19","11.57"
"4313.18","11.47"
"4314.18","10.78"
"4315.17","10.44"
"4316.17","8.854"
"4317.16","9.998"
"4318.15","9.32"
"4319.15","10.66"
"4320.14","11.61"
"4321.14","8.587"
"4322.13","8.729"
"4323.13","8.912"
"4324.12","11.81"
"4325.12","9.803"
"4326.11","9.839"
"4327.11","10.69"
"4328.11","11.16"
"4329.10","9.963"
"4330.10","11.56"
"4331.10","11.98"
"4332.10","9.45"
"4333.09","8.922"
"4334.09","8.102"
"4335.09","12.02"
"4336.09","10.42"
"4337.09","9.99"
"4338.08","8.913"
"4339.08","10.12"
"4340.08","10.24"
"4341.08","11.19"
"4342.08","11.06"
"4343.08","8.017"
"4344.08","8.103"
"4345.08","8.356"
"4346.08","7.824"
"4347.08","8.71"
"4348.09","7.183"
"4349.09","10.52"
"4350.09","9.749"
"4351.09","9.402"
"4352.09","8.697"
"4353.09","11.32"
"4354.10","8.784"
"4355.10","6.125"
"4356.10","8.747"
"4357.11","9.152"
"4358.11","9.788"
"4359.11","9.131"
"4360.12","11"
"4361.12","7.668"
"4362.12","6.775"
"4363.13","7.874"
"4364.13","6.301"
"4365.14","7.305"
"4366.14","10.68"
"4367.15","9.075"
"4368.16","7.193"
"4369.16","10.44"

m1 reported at 0.22 mag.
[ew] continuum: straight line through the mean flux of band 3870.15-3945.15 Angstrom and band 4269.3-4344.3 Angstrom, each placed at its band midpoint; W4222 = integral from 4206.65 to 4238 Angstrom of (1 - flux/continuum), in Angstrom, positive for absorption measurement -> 5.0 Angstrom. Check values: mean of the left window 10.8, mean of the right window 10.4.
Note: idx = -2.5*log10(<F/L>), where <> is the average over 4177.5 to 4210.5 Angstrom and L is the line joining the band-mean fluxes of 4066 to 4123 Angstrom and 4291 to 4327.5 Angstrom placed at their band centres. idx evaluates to 0.163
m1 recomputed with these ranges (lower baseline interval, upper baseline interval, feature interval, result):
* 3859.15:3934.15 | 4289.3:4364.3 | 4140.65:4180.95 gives 0.133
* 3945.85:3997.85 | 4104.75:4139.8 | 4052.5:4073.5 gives 0.105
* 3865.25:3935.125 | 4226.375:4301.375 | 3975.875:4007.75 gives -0.016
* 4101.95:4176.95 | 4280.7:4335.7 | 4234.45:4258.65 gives 0.110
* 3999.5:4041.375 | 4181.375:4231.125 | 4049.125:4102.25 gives 0.030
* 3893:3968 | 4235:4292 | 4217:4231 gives 0.165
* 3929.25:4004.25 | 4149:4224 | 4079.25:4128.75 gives -0.062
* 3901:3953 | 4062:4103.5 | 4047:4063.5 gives 0.026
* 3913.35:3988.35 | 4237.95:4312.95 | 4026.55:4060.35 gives 0.084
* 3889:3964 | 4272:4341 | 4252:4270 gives 0.203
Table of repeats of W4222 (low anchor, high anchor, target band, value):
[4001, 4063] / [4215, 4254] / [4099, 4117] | -2.3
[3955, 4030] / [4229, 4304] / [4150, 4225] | 6.0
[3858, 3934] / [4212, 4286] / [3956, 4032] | 2.7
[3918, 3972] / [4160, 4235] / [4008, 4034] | -1.2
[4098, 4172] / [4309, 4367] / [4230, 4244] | 1.0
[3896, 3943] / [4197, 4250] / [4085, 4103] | -0.3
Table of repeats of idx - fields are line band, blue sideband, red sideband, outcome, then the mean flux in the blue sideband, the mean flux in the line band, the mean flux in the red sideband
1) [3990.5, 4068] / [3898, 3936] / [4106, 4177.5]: 0.02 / 10.5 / 9.9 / 9.68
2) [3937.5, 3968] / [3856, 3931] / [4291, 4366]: 0.13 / 11.5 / 10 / 9.84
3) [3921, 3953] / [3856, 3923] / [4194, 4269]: 0.13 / 11.6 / 9.96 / 8.94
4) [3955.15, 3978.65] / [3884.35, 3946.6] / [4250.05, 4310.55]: 0.04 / 10.5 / 10.1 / 10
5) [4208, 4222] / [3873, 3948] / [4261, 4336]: 0.09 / 10.7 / 9.55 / 10.3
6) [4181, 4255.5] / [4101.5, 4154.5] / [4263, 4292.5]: 0.17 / 10.1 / 8.83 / 10.5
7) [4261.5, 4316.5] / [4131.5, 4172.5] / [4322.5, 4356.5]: -0.08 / 9.59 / 10.4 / 9.64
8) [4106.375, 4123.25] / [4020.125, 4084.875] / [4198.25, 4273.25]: -0.11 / 9.56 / 10.4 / 8.92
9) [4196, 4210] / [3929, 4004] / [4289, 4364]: 0.05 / 10.3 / 9.58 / 9.88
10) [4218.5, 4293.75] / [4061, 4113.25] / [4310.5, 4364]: 0.05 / 9.83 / 9.25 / 9.63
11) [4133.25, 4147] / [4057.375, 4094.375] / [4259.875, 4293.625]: -0.01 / 9.25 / 9.56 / 9.84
